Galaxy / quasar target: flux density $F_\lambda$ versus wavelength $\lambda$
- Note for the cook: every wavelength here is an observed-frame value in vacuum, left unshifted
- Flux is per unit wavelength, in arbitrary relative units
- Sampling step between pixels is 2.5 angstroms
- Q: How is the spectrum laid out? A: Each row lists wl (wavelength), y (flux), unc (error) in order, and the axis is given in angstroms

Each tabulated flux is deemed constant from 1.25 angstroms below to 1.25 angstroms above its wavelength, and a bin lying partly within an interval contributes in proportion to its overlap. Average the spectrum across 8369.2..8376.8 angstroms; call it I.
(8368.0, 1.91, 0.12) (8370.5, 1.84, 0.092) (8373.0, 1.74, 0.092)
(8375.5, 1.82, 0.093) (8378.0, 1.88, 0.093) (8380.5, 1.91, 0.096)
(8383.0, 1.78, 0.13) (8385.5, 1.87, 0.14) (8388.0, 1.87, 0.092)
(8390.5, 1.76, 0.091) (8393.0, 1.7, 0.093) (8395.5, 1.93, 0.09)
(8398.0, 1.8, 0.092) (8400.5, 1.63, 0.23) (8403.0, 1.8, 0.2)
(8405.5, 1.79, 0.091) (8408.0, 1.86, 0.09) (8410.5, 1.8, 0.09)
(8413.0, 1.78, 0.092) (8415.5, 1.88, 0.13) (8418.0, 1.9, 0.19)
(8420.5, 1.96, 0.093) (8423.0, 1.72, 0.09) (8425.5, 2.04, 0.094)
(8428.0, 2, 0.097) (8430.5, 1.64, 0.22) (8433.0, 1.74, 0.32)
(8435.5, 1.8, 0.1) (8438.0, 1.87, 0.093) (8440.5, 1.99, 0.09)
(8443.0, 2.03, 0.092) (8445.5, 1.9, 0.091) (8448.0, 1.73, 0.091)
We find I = 1.8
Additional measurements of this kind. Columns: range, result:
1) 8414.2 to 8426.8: 1.9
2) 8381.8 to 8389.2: 1.84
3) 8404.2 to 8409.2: 1.82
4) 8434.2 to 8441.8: 1.89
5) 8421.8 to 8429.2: 1.92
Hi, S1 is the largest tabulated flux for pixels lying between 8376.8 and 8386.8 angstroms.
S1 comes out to 1.91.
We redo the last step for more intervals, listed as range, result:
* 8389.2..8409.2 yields 1.93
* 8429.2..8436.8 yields 1.8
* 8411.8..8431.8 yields 2.04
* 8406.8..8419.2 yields 1.9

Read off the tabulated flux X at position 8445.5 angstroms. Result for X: 1.9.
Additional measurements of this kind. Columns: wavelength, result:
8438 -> 1.87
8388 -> 1.87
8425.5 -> 2.04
